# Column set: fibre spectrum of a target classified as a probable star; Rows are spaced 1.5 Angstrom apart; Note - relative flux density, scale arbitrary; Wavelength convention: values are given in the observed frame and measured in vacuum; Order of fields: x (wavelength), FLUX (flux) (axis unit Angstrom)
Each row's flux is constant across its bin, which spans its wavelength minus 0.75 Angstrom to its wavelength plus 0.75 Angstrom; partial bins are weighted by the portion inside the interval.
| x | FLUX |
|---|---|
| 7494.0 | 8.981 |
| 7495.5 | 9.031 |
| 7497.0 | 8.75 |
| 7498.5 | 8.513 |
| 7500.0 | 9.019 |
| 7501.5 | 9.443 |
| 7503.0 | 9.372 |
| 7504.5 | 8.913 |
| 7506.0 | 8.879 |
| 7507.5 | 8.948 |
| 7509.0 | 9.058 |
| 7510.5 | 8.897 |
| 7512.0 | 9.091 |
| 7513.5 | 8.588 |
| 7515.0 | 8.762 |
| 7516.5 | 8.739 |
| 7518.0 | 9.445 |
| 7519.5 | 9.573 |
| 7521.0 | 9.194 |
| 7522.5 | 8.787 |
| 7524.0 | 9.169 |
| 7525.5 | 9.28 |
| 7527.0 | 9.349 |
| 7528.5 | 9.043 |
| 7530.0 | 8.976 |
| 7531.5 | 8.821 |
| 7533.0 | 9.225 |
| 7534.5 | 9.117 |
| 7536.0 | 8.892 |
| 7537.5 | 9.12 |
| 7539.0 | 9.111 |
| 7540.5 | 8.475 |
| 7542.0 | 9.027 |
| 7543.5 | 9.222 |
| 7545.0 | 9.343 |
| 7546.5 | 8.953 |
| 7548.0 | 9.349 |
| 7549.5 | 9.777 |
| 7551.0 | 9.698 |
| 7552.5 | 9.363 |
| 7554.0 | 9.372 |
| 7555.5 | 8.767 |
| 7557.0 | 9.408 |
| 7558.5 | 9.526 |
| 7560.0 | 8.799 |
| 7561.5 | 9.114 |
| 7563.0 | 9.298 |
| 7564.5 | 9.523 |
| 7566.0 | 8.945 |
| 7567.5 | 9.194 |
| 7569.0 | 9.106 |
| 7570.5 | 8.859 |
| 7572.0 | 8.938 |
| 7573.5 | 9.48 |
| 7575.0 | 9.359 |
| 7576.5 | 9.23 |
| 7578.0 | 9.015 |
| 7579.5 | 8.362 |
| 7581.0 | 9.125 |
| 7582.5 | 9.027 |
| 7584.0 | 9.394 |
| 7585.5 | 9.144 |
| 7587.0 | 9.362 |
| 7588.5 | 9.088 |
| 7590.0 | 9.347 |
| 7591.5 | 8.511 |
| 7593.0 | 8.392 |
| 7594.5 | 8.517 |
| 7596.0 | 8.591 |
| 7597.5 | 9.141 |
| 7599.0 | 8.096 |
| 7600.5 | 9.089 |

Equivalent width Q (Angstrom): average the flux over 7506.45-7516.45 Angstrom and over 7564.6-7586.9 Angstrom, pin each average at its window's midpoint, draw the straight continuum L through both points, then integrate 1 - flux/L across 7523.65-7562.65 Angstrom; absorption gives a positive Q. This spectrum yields -0.8 Angstrom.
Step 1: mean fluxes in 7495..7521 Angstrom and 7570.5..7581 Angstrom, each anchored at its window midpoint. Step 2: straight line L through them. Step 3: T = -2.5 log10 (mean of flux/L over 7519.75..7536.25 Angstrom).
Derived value -0.009 mag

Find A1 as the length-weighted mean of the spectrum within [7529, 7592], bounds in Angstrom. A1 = 9.14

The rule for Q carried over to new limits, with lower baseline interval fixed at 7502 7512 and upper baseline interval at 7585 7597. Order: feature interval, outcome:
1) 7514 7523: -0.07 Angstrom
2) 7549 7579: -1.03 Angstrom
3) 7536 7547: -0.08 Angstrom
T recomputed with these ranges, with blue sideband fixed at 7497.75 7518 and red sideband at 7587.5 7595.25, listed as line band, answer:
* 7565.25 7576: -0.036 mag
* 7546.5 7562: -0.052 mag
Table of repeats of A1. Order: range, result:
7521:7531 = 9.1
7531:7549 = 9.07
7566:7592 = 9.09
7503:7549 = 9.05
